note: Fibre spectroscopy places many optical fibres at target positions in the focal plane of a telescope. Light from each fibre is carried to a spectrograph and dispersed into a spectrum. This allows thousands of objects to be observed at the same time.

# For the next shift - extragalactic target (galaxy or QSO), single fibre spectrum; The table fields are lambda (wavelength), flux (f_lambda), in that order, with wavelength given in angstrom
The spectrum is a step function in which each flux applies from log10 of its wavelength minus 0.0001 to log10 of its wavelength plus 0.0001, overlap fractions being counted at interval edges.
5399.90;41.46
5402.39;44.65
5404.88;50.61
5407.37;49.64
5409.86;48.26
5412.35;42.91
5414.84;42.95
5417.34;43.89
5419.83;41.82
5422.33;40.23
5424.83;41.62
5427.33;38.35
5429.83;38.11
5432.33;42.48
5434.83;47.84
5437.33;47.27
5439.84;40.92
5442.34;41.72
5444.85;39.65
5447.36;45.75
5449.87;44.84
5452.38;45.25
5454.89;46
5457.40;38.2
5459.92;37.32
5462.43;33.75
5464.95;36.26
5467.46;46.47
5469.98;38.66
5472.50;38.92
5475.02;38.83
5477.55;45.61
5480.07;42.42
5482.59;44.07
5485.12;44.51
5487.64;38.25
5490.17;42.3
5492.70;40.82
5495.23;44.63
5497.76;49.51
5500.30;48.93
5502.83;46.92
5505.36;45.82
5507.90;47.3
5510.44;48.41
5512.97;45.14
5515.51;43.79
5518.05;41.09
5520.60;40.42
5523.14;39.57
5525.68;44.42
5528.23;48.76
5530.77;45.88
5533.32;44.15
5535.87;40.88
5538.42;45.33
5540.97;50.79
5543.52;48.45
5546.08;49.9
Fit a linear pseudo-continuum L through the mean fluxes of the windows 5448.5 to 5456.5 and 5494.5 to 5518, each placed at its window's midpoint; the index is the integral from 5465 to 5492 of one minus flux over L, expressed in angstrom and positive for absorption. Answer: 2.4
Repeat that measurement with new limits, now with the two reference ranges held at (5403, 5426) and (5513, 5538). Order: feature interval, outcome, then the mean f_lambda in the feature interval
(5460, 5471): 1.4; 38.7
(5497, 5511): -1.3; 47.7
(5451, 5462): 0.8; 41.1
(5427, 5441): 0.5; 42.8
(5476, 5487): 0.1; 43.7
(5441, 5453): 0.3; 43.3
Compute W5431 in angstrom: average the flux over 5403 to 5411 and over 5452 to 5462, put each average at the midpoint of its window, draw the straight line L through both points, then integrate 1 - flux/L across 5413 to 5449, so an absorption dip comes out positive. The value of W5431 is 2.12 angstrom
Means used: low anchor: 49.1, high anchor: 40.7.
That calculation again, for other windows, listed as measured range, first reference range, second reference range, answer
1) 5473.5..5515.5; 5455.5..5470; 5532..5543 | -2.9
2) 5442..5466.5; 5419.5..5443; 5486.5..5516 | 1.2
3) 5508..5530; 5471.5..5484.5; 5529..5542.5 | 0.2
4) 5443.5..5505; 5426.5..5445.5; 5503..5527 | 1.0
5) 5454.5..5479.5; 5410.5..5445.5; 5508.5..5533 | 1.9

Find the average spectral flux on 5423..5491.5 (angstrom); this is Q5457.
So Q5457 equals 41.7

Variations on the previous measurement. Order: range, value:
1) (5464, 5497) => 41.9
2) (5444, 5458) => 43.6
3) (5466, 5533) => 43.9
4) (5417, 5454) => 42.7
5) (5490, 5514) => 46.2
